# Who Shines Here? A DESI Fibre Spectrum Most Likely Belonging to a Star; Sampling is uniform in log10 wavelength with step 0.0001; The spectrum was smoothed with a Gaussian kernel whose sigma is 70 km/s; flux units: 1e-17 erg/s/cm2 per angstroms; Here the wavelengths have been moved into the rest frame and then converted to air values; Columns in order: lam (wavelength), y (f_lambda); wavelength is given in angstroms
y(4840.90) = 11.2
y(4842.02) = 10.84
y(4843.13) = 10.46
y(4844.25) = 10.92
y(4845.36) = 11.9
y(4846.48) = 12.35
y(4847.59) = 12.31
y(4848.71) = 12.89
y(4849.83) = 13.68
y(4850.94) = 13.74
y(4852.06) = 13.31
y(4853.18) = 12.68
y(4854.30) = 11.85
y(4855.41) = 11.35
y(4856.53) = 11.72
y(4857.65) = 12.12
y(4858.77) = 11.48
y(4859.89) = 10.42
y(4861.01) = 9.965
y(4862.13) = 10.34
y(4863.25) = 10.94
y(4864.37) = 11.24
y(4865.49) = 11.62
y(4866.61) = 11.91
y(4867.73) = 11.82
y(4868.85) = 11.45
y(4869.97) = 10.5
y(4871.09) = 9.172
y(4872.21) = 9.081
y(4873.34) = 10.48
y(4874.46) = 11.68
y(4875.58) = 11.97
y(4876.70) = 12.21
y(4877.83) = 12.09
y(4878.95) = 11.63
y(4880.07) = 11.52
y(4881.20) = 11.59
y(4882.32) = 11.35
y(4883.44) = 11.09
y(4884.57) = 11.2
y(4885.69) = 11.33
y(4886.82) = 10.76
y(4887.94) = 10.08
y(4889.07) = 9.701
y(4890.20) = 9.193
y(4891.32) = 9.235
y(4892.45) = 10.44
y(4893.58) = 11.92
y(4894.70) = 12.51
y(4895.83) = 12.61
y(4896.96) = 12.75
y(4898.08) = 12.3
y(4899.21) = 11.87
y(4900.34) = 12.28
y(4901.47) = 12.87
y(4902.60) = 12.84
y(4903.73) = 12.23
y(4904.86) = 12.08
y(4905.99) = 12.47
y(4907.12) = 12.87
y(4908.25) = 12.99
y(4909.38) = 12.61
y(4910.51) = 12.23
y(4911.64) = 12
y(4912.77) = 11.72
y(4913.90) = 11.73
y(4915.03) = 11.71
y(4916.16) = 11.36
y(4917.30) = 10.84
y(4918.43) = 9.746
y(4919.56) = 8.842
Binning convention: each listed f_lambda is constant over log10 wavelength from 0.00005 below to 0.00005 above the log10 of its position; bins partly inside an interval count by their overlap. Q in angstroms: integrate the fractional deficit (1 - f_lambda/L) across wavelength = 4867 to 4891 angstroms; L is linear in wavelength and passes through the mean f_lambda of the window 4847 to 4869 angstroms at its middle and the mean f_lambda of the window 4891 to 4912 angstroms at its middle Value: 2.2 angstroms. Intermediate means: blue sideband 11.8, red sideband 12.2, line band 10.9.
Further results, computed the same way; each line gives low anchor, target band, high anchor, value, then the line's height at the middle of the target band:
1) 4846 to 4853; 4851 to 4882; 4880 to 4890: 1.6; 12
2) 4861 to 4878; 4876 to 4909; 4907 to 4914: 0.3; 11.8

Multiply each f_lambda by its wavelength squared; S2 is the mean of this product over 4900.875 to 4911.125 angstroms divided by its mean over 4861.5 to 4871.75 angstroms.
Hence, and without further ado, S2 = 1.16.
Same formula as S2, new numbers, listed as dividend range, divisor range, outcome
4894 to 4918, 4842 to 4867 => 1.06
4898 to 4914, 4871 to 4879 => 1.13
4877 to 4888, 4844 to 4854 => 0.91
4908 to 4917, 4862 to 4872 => 1.11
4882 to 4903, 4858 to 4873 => 1.07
